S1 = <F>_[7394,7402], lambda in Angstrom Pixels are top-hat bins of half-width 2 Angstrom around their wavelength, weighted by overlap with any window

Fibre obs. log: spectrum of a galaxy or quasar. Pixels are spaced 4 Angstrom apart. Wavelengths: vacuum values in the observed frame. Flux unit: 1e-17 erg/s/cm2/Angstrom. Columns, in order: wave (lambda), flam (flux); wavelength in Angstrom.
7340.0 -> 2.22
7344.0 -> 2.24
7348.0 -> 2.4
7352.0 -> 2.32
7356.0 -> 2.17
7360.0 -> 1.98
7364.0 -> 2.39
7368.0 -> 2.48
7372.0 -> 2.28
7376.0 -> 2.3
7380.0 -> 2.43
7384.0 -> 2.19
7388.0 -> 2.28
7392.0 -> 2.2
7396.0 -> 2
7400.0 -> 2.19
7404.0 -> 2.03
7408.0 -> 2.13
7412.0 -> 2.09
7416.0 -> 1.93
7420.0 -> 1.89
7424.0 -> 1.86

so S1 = 2.09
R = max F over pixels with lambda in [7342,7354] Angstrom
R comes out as 2.4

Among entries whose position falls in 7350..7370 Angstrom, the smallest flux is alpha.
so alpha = 1.98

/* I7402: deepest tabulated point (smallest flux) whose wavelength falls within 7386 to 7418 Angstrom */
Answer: 1.93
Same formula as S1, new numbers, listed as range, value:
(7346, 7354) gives 2.36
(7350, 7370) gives 2.27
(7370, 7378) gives 2.29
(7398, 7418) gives 2.07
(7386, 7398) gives 2.16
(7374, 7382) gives 2.37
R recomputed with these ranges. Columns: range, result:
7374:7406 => 2.43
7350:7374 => 2.48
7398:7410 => 2.19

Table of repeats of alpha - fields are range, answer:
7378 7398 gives 2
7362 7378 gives 2.28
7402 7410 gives 2.03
